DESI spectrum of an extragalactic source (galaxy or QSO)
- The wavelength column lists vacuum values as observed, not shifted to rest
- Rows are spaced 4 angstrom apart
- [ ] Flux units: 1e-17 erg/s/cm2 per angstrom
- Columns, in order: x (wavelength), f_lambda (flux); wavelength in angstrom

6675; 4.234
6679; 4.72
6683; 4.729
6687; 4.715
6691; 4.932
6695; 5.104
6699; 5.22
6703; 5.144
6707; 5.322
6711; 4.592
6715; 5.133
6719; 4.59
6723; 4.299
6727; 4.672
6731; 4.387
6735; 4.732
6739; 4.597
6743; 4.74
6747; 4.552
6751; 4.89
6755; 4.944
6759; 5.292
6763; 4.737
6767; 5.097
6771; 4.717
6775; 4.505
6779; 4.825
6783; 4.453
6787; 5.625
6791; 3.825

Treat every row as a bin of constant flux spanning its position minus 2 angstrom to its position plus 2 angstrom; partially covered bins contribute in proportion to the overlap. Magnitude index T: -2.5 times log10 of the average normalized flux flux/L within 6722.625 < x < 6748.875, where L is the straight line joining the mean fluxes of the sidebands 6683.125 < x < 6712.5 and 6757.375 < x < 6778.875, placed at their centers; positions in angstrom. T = 0.08 mag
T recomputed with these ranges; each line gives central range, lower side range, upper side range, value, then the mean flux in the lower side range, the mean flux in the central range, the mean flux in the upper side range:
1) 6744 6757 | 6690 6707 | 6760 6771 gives 0.04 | 5.14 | 4.79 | 4.91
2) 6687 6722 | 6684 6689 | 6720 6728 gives -0.08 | 4.72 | 4.97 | 4.48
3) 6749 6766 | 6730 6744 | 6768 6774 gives -0.06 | 4.62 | 4.97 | 4.75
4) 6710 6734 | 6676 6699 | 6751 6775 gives 0.06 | 4.85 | 4.62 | 4.91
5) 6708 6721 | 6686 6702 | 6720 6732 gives -0.03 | 5.02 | 4.81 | 4.47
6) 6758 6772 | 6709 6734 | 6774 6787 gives -0.05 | 4.62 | 4.95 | 4.76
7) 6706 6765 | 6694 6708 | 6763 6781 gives 0.05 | 5.2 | 4.76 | 4.78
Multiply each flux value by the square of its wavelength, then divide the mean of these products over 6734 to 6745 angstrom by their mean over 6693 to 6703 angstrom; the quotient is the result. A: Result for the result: 0.9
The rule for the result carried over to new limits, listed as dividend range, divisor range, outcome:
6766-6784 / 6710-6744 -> 1.03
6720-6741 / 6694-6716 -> 0.90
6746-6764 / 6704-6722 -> 1.02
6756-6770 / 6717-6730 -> 1.12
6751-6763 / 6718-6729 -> 1.12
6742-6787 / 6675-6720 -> 1.01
